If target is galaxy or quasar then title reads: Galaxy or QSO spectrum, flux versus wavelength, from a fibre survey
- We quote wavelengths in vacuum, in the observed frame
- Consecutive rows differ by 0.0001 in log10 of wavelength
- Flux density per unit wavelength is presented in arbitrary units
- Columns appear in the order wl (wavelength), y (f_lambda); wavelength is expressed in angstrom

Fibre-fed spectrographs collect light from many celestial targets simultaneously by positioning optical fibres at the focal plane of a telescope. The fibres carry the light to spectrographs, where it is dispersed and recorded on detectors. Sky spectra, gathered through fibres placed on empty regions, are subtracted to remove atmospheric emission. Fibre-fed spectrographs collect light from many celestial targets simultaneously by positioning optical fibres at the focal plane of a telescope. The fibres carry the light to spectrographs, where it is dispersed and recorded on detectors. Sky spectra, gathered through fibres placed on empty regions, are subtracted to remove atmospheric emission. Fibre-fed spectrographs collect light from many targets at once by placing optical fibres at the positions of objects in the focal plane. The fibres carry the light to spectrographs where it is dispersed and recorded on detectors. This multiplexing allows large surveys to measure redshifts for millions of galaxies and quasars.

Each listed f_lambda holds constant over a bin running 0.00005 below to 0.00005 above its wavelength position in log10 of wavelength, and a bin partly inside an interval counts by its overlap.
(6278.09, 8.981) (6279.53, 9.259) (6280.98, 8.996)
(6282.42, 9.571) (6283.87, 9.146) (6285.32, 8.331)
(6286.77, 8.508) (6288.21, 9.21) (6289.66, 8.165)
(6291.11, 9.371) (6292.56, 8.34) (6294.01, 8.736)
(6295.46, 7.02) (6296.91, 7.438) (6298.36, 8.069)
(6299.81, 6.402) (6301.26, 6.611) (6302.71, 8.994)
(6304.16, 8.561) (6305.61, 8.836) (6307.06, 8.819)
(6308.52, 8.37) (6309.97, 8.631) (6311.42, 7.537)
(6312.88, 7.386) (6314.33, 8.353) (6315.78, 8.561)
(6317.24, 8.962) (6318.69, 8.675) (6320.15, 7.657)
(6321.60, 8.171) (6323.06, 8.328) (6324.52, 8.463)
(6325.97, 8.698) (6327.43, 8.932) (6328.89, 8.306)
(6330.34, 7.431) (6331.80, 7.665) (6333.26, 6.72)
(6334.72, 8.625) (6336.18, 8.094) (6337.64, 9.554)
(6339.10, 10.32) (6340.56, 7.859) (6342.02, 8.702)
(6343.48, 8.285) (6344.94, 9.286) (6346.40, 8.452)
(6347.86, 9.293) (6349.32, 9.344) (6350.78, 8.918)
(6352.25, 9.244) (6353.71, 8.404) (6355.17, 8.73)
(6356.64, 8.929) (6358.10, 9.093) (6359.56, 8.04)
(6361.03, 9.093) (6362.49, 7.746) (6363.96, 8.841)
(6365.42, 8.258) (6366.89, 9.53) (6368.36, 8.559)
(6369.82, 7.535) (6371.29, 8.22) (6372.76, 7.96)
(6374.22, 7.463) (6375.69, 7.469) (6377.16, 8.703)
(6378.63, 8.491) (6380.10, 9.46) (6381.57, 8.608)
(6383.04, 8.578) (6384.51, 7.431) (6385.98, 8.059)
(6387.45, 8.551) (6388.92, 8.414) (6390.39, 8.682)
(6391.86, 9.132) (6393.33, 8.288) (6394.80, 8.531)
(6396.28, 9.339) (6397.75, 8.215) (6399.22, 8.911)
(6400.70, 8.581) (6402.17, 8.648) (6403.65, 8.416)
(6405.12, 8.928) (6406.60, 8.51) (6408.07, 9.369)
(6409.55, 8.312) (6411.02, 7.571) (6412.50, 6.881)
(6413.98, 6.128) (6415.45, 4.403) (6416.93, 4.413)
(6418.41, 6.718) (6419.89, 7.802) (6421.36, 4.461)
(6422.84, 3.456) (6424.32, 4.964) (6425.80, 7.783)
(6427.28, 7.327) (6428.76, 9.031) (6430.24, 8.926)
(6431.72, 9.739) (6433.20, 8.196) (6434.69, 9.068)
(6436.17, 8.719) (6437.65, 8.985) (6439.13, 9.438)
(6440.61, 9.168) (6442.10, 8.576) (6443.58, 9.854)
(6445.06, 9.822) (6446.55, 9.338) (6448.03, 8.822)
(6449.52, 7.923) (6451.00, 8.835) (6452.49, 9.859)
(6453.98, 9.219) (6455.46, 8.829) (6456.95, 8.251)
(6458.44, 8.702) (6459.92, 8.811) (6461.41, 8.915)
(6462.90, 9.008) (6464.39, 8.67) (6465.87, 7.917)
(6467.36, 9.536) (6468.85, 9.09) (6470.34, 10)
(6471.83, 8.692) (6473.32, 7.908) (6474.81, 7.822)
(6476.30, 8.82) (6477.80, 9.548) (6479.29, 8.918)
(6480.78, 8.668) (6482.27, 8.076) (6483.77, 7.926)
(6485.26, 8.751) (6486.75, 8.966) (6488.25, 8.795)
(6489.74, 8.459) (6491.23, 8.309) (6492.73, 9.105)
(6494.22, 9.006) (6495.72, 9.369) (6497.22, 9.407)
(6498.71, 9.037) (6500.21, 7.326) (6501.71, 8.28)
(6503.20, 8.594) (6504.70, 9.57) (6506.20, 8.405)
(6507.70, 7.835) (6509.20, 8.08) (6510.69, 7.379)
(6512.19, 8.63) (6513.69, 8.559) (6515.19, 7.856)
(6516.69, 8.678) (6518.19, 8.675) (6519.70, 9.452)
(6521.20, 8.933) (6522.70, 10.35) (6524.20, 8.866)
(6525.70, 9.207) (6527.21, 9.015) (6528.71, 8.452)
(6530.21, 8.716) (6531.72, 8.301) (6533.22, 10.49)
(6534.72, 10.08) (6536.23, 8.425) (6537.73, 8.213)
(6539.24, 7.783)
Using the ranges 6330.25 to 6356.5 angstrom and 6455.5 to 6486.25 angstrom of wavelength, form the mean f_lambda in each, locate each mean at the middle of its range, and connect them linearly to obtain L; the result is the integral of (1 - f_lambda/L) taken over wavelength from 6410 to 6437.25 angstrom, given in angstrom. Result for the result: 5.23 angstrom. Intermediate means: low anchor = 8.64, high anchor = 8.71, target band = 7.02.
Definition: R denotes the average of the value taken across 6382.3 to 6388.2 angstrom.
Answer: 8.16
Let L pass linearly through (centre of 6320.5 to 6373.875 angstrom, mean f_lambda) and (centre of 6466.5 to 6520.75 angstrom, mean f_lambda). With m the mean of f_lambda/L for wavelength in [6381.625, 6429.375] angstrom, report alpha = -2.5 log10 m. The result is 0.13 mag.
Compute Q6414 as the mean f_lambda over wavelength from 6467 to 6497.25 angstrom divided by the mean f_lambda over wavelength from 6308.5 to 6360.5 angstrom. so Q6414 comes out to 1.0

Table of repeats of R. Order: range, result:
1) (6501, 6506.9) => 8.72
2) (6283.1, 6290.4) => 8.67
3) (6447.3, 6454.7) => 8.92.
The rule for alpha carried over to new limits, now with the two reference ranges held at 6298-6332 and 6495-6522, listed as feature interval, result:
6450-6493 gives -0.034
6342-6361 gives -0.073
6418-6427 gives 0.382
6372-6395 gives -0.005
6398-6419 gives 0.108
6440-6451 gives -0.076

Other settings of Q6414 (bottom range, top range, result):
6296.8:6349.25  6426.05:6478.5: 1.07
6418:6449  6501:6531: 1.07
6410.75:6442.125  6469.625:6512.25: 1.18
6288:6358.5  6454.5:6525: 1.03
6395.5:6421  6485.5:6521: 1.12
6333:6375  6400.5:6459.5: 0.94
